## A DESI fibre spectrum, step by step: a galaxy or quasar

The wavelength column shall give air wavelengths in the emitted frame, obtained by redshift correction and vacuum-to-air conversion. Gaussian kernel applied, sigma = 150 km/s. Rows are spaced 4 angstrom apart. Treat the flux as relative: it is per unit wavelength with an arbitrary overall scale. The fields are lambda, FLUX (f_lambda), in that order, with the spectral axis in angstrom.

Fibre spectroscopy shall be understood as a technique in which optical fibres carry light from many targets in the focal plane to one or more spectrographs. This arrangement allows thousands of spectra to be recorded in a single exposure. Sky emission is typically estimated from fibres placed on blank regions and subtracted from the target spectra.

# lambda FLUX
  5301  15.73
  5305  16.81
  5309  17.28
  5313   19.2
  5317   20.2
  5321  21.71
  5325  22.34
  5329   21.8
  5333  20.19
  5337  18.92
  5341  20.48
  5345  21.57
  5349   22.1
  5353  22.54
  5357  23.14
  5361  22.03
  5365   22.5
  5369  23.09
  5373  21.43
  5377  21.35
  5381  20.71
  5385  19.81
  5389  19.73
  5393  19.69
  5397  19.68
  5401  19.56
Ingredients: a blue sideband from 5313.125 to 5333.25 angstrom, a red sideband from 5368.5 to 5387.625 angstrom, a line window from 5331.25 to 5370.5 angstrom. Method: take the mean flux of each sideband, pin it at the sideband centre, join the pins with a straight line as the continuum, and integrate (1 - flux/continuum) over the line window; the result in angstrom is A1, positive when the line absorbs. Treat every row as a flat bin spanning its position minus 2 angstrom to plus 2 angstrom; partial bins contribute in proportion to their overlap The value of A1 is -1.0 angstrom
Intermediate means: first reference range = 21.1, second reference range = 21.1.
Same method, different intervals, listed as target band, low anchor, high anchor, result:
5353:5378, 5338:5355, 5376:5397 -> -1.74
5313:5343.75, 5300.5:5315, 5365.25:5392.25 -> -3.78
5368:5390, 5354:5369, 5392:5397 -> 0.10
